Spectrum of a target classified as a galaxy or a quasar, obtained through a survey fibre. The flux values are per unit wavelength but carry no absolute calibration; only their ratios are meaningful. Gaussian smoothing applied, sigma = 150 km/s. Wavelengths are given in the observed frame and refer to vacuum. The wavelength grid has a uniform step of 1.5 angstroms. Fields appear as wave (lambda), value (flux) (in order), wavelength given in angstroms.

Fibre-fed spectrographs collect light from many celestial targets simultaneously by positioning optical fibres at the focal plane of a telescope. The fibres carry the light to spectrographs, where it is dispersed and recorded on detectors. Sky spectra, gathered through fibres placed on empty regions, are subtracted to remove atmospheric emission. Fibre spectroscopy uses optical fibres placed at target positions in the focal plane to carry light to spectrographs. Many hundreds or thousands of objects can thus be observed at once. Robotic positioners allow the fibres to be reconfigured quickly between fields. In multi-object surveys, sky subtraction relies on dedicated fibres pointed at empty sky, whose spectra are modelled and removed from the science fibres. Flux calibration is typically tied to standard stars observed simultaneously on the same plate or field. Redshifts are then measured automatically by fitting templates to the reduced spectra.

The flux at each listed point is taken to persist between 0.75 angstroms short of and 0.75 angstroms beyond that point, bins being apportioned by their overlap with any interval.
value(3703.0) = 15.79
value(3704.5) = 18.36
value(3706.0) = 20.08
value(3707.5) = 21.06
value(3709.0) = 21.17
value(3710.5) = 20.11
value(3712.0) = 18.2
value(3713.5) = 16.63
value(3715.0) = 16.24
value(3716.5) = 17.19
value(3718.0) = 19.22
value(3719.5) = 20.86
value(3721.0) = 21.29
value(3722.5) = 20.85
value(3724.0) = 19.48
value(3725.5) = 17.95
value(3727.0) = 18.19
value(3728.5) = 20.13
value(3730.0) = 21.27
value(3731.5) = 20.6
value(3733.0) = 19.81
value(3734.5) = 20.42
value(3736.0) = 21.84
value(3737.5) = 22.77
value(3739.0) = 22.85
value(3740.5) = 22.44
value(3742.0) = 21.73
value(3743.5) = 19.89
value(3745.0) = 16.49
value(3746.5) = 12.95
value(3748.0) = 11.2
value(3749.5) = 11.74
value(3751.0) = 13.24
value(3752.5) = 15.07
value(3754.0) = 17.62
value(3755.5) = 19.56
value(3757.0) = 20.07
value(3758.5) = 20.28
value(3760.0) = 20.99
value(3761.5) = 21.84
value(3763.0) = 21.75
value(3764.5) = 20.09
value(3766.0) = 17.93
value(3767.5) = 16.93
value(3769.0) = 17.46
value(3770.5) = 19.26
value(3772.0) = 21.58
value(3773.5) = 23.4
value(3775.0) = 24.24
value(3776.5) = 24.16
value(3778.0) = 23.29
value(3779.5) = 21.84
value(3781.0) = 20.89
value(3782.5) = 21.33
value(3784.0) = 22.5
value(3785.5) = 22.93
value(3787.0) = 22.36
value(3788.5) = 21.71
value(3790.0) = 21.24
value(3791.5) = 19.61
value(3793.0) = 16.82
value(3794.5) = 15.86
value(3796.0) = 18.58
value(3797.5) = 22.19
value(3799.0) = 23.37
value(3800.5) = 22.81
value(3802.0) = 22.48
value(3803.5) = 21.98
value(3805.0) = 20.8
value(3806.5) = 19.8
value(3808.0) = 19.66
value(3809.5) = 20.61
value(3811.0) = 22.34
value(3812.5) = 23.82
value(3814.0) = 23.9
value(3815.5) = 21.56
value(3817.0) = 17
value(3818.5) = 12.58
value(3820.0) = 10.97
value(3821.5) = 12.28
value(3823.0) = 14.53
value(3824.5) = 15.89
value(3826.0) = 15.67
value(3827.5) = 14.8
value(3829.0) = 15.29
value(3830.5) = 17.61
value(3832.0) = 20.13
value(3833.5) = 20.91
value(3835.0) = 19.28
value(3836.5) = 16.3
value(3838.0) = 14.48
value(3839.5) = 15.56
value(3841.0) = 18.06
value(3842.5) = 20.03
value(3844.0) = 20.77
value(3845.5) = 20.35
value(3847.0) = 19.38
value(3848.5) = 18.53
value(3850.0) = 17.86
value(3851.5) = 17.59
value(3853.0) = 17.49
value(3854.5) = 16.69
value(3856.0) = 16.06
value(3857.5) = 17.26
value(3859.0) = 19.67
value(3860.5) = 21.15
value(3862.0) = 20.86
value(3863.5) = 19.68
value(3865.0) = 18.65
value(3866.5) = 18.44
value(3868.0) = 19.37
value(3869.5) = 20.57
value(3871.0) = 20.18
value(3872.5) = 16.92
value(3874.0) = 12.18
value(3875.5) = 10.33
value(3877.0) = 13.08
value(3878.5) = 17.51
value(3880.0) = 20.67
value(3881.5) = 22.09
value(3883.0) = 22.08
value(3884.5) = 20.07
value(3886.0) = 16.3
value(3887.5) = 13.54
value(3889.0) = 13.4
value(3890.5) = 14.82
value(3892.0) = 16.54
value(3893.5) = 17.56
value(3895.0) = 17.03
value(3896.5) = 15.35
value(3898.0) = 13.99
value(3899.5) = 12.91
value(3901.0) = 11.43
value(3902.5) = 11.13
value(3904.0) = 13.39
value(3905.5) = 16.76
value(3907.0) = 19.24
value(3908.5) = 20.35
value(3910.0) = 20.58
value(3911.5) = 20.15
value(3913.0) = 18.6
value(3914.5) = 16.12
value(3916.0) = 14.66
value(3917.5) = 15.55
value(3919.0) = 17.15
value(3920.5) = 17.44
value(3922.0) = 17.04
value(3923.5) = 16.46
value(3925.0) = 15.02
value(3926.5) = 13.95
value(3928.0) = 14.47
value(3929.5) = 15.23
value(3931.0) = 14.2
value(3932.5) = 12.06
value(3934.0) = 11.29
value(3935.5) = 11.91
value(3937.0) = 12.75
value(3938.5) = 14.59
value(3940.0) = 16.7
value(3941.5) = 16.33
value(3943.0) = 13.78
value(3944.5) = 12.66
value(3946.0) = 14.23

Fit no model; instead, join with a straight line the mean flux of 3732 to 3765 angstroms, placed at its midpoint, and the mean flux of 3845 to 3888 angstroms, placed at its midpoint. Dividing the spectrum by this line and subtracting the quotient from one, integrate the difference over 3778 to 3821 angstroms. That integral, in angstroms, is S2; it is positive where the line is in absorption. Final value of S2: -4.4 angstroms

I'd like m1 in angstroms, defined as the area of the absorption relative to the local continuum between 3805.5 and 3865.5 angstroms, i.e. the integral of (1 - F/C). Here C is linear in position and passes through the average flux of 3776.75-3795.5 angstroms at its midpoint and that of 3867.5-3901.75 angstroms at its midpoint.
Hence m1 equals 1.6 angstroms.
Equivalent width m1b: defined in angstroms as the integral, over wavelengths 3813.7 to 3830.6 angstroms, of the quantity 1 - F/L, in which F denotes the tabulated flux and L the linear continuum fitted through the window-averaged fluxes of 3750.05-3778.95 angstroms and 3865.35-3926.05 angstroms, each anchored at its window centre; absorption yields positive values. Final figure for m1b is 2.5 angstroms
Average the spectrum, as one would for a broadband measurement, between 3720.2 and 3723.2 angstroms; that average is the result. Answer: 21.1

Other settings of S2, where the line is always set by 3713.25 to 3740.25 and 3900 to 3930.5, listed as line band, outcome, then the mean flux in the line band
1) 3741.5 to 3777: 1.2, 18.7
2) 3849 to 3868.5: -1.3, 18.5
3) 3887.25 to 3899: 0.9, 15.3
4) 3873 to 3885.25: -0.2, 17.2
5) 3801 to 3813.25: -2.1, 21.5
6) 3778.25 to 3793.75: -2.0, 21.2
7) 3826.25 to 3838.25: 0.3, 17.4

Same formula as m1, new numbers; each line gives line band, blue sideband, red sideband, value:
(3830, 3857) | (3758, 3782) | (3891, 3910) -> -0.3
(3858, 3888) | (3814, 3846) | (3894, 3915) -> -3.0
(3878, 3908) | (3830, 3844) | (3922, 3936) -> -1.2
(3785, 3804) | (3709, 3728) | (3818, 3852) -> -3.5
